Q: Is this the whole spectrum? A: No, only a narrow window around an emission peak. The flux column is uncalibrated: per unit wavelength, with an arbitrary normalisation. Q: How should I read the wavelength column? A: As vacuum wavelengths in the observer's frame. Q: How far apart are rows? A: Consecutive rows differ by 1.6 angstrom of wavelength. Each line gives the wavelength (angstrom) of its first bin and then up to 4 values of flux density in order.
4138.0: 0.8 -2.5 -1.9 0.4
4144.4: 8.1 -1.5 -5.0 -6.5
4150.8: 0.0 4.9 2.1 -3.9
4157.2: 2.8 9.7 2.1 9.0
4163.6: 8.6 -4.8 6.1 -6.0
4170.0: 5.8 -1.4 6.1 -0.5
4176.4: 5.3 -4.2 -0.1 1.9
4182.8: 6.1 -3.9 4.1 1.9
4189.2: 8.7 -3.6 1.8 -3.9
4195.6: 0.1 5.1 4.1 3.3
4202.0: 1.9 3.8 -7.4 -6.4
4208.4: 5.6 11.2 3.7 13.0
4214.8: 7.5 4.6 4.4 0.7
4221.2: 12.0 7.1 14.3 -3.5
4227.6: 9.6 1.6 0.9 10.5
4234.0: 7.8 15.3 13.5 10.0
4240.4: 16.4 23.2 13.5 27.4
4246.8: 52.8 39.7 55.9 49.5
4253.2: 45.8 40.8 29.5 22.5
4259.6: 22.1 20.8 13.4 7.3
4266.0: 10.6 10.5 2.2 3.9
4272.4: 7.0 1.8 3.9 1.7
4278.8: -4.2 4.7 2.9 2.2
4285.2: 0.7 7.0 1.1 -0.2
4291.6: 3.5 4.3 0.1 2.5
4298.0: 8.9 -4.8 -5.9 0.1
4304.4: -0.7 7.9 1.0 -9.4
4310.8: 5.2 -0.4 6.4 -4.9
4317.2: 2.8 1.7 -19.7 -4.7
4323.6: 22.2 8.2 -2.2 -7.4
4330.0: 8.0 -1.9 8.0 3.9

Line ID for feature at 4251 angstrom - Lyman alpha 1216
